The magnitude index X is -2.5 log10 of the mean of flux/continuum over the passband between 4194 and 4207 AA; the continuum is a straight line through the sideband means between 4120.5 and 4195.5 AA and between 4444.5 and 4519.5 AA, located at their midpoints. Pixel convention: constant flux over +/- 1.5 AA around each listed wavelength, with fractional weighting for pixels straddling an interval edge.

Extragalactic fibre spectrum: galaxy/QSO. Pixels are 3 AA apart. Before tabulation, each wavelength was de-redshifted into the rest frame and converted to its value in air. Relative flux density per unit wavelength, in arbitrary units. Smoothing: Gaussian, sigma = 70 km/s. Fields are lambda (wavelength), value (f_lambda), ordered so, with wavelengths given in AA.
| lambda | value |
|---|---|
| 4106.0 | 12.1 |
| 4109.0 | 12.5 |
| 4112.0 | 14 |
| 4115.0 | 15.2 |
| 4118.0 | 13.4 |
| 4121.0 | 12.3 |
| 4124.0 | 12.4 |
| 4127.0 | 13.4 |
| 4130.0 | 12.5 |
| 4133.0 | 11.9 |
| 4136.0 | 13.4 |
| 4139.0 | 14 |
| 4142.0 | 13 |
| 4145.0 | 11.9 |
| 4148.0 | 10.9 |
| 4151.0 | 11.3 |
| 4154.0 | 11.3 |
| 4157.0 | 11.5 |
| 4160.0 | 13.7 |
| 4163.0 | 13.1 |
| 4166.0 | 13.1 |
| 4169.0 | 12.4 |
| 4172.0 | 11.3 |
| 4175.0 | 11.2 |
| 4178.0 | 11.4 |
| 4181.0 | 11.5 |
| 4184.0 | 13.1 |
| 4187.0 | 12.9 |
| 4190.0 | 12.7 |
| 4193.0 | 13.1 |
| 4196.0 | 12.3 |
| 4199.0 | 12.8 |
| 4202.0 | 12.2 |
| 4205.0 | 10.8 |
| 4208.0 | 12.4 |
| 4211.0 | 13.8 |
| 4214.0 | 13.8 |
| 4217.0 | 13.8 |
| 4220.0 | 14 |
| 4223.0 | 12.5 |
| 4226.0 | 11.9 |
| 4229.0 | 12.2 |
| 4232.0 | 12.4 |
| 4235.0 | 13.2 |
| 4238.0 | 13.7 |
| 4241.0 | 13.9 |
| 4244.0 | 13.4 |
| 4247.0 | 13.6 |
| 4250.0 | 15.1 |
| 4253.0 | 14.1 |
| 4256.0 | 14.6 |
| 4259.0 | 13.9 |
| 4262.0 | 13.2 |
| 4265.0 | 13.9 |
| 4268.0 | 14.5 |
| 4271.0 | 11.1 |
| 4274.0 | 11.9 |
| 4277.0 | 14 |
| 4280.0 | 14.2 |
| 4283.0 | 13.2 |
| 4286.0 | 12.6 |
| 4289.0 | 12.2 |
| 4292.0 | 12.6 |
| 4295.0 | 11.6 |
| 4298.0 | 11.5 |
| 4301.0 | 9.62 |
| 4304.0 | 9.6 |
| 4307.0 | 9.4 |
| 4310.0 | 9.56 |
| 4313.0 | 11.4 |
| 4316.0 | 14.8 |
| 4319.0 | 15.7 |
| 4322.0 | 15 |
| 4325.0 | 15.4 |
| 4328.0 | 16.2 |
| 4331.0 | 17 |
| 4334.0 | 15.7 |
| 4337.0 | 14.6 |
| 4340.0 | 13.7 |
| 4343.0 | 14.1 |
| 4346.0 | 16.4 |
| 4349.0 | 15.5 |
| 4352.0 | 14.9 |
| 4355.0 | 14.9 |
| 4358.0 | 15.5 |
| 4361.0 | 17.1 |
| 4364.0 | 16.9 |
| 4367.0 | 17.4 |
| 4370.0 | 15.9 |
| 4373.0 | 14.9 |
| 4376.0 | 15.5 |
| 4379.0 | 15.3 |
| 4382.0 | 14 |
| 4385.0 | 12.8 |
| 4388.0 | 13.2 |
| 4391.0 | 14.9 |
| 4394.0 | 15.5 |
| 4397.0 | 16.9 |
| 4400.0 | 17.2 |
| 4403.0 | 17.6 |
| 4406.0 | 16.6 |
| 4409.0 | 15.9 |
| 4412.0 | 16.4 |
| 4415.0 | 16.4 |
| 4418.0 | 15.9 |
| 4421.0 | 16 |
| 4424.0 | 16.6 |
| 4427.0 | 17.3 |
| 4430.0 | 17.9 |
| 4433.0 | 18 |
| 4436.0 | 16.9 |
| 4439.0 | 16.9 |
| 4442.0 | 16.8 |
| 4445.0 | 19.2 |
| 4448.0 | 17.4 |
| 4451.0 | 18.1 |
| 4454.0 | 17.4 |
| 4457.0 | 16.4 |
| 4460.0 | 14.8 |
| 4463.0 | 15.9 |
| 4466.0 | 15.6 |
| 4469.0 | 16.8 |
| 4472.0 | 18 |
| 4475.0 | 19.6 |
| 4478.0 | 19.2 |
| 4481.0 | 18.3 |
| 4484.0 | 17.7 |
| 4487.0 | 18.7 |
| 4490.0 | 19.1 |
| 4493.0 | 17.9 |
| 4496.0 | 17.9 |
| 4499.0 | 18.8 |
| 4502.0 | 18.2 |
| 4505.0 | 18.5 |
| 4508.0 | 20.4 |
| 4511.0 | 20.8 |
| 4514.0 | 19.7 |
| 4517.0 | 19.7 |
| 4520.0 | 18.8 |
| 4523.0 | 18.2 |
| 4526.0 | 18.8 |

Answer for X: 0.09 mag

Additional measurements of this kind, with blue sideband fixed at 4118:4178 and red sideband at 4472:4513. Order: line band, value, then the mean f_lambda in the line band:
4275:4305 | 0.23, 12.2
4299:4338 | 0.17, 13.3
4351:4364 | 0.04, 15.8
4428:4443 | 0.03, 17.3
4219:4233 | 0.10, 12.6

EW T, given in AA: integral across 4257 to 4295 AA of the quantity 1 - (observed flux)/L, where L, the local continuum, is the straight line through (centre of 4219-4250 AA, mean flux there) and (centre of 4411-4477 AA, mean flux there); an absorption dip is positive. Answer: 2.33 AA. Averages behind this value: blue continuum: 13.2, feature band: 13.1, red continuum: 17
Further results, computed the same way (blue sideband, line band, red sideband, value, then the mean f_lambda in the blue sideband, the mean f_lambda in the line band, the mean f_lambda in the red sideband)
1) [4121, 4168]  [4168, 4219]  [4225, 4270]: 2.1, 12.5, 12.5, 13.6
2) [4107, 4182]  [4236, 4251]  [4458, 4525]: 0.3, 12.5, 13.9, 18.3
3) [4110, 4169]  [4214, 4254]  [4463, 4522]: 2.6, 12.7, 13.4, 18.5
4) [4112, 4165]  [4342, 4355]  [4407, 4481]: 0.4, 12.7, 15.2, 17.1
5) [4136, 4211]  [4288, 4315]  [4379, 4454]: 6.7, 12.3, 10.9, 16.4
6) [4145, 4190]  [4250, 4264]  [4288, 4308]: -3.4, 12.1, 14.1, 10.9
